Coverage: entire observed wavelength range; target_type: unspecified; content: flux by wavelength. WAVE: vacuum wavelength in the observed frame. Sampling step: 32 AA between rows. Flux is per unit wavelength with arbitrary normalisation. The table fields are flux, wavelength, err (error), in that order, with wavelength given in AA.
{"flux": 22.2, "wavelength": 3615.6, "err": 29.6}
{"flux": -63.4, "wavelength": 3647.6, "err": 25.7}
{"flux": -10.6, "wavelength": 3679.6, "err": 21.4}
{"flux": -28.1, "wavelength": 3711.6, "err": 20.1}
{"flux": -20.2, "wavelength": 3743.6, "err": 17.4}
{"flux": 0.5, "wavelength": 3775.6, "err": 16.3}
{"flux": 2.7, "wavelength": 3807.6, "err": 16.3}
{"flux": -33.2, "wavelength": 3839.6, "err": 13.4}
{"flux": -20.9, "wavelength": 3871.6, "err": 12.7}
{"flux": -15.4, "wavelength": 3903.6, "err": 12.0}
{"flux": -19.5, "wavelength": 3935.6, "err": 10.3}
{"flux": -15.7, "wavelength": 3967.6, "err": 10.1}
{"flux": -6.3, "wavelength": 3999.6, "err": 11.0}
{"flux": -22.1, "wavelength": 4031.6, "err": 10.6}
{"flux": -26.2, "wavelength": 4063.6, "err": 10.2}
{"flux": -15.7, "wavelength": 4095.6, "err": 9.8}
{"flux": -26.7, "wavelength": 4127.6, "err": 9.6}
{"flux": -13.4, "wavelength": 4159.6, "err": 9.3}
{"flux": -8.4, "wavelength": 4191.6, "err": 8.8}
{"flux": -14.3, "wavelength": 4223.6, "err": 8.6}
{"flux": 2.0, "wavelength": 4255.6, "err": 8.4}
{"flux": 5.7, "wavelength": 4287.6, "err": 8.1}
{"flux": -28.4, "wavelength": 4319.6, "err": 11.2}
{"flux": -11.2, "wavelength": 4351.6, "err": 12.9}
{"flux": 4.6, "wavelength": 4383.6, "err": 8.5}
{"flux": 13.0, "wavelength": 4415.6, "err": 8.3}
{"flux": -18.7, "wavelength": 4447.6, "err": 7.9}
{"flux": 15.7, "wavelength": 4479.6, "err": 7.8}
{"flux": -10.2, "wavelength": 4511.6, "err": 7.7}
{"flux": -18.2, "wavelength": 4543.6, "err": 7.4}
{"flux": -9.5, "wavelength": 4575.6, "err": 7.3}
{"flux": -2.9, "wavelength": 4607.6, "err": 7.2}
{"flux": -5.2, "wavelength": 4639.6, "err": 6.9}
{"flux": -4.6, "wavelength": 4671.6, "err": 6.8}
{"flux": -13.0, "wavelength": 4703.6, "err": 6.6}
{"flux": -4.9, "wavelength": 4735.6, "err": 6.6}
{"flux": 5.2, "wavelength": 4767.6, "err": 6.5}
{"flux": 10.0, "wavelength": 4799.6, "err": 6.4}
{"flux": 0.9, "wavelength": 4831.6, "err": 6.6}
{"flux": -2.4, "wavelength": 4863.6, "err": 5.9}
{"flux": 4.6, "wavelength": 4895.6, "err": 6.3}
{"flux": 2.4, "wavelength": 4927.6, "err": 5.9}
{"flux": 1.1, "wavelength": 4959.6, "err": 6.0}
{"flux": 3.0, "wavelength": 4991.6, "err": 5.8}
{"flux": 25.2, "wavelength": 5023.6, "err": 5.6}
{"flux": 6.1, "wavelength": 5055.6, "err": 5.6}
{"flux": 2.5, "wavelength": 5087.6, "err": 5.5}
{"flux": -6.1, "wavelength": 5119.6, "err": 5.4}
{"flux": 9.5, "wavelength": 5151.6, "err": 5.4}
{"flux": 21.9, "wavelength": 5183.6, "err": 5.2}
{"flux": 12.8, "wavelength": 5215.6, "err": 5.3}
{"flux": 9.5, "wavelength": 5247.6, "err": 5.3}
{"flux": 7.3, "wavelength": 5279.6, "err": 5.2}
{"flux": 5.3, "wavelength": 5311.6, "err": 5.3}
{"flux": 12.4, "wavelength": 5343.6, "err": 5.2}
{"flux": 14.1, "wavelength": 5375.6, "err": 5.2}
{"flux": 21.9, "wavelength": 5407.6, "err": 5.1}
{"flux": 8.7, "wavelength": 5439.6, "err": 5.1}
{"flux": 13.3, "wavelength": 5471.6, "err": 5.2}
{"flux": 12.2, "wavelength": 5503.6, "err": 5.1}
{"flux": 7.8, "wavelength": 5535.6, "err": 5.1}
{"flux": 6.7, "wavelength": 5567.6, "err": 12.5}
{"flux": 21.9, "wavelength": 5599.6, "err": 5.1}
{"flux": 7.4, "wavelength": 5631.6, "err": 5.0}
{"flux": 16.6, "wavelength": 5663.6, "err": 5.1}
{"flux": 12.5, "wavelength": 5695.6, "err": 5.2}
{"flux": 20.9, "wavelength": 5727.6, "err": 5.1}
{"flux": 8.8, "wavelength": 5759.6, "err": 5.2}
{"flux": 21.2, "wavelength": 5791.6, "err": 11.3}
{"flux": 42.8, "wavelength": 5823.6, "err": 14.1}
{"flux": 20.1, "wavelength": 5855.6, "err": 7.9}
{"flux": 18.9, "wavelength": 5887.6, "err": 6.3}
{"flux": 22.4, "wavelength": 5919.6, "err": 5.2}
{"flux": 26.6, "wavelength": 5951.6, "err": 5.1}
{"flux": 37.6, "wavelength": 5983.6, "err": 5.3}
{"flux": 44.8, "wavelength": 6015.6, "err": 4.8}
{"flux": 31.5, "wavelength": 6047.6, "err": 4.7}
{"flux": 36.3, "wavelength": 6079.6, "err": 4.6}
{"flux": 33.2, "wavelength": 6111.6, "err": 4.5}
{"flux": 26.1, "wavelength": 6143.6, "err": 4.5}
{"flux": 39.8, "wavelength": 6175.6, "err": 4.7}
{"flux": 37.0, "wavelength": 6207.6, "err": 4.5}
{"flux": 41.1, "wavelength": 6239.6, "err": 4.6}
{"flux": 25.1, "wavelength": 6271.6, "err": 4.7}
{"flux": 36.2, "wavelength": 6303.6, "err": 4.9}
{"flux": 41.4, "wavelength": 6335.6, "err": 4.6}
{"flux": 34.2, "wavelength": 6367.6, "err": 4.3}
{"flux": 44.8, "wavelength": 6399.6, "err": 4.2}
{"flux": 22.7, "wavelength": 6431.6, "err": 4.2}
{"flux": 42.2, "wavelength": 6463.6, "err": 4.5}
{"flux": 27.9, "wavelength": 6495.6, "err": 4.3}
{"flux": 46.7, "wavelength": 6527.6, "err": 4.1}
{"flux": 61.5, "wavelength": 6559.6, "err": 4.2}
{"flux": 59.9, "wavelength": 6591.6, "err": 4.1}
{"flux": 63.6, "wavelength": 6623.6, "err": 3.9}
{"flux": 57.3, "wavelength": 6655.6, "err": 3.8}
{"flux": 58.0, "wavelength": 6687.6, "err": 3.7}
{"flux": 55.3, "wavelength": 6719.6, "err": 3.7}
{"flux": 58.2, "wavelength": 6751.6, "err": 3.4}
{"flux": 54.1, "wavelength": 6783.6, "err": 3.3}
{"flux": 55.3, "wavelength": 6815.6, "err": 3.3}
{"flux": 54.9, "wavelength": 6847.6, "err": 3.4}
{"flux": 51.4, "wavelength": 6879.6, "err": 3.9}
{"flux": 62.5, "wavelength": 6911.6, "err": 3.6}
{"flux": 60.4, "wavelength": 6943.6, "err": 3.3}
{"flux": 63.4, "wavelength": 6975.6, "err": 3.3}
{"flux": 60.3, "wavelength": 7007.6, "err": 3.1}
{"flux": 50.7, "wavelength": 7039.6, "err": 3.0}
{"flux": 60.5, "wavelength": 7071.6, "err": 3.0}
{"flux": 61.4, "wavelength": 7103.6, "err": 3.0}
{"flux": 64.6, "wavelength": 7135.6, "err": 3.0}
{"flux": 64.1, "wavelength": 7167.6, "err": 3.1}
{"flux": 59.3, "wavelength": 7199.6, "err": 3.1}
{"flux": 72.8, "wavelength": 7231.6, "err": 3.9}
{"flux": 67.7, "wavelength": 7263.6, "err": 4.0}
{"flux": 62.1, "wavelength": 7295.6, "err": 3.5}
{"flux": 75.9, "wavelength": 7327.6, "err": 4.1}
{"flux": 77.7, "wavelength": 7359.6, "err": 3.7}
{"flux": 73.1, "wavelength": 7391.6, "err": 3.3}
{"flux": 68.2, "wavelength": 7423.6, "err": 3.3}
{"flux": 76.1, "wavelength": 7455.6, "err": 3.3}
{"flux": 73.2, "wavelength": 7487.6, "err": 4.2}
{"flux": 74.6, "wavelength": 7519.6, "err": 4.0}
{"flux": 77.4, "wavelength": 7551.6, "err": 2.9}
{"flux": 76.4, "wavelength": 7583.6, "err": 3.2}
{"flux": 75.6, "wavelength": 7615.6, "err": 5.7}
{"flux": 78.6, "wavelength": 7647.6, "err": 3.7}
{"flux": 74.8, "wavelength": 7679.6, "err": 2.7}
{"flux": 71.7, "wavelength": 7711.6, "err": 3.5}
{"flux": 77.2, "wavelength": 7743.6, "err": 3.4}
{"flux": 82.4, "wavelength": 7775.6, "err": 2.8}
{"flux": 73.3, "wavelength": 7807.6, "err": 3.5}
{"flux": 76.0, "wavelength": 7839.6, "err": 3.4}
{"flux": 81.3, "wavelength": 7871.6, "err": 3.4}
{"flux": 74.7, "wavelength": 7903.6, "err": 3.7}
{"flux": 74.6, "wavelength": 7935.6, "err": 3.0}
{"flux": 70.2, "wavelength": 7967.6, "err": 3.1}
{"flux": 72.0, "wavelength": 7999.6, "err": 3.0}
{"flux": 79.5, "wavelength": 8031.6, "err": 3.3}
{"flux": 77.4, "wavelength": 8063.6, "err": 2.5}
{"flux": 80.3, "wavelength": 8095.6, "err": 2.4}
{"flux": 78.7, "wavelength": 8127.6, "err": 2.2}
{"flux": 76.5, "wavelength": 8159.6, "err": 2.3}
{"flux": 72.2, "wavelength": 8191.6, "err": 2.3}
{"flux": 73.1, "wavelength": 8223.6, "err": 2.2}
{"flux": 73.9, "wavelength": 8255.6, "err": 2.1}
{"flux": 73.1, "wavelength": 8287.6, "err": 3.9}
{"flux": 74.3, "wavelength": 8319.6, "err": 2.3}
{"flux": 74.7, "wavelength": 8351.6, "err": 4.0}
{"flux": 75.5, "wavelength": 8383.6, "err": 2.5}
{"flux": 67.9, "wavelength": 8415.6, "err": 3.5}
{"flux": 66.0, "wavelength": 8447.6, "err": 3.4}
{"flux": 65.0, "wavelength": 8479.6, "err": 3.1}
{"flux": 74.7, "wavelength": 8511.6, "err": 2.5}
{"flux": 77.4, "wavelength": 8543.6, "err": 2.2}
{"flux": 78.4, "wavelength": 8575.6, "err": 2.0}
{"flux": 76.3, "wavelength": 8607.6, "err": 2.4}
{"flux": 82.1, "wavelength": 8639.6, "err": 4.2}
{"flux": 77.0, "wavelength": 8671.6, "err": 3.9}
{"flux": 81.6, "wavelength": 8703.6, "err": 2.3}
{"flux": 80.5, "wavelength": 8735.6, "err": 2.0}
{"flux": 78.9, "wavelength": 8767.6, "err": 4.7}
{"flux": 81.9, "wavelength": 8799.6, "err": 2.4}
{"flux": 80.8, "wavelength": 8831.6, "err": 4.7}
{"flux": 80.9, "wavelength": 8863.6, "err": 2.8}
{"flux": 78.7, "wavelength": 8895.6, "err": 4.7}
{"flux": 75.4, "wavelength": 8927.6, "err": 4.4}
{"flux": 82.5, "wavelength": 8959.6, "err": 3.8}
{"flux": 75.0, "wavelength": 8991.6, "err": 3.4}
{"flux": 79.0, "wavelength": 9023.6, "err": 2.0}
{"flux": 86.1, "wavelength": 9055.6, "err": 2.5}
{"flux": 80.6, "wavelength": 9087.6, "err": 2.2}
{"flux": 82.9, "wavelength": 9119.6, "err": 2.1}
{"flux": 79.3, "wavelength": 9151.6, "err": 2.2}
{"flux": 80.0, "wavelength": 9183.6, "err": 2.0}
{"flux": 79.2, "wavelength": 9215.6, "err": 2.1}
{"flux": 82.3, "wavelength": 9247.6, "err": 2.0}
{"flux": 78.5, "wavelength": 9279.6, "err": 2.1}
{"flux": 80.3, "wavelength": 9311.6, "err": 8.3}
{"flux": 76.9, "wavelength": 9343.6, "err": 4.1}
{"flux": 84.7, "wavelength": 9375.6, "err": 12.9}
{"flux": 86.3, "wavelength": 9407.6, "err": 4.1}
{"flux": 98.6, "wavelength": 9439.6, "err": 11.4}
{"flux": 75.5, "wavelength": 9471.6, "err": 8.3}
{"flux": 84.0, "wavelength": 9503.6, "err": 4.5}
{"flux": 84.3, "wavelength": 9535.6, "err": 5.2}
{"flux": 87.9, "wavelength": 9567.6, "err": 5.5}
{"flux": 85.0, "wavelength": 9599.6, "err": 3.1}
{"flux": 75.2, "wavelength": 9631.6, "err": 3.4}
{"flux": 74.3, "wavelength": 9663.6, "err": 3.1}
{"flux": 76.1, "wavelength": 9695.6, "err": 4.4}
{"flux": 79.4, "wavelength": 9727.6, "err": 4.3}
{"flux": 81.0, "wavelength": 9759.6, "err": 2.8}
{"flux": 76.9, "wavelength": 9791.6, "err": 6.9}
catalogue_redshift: 0.637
